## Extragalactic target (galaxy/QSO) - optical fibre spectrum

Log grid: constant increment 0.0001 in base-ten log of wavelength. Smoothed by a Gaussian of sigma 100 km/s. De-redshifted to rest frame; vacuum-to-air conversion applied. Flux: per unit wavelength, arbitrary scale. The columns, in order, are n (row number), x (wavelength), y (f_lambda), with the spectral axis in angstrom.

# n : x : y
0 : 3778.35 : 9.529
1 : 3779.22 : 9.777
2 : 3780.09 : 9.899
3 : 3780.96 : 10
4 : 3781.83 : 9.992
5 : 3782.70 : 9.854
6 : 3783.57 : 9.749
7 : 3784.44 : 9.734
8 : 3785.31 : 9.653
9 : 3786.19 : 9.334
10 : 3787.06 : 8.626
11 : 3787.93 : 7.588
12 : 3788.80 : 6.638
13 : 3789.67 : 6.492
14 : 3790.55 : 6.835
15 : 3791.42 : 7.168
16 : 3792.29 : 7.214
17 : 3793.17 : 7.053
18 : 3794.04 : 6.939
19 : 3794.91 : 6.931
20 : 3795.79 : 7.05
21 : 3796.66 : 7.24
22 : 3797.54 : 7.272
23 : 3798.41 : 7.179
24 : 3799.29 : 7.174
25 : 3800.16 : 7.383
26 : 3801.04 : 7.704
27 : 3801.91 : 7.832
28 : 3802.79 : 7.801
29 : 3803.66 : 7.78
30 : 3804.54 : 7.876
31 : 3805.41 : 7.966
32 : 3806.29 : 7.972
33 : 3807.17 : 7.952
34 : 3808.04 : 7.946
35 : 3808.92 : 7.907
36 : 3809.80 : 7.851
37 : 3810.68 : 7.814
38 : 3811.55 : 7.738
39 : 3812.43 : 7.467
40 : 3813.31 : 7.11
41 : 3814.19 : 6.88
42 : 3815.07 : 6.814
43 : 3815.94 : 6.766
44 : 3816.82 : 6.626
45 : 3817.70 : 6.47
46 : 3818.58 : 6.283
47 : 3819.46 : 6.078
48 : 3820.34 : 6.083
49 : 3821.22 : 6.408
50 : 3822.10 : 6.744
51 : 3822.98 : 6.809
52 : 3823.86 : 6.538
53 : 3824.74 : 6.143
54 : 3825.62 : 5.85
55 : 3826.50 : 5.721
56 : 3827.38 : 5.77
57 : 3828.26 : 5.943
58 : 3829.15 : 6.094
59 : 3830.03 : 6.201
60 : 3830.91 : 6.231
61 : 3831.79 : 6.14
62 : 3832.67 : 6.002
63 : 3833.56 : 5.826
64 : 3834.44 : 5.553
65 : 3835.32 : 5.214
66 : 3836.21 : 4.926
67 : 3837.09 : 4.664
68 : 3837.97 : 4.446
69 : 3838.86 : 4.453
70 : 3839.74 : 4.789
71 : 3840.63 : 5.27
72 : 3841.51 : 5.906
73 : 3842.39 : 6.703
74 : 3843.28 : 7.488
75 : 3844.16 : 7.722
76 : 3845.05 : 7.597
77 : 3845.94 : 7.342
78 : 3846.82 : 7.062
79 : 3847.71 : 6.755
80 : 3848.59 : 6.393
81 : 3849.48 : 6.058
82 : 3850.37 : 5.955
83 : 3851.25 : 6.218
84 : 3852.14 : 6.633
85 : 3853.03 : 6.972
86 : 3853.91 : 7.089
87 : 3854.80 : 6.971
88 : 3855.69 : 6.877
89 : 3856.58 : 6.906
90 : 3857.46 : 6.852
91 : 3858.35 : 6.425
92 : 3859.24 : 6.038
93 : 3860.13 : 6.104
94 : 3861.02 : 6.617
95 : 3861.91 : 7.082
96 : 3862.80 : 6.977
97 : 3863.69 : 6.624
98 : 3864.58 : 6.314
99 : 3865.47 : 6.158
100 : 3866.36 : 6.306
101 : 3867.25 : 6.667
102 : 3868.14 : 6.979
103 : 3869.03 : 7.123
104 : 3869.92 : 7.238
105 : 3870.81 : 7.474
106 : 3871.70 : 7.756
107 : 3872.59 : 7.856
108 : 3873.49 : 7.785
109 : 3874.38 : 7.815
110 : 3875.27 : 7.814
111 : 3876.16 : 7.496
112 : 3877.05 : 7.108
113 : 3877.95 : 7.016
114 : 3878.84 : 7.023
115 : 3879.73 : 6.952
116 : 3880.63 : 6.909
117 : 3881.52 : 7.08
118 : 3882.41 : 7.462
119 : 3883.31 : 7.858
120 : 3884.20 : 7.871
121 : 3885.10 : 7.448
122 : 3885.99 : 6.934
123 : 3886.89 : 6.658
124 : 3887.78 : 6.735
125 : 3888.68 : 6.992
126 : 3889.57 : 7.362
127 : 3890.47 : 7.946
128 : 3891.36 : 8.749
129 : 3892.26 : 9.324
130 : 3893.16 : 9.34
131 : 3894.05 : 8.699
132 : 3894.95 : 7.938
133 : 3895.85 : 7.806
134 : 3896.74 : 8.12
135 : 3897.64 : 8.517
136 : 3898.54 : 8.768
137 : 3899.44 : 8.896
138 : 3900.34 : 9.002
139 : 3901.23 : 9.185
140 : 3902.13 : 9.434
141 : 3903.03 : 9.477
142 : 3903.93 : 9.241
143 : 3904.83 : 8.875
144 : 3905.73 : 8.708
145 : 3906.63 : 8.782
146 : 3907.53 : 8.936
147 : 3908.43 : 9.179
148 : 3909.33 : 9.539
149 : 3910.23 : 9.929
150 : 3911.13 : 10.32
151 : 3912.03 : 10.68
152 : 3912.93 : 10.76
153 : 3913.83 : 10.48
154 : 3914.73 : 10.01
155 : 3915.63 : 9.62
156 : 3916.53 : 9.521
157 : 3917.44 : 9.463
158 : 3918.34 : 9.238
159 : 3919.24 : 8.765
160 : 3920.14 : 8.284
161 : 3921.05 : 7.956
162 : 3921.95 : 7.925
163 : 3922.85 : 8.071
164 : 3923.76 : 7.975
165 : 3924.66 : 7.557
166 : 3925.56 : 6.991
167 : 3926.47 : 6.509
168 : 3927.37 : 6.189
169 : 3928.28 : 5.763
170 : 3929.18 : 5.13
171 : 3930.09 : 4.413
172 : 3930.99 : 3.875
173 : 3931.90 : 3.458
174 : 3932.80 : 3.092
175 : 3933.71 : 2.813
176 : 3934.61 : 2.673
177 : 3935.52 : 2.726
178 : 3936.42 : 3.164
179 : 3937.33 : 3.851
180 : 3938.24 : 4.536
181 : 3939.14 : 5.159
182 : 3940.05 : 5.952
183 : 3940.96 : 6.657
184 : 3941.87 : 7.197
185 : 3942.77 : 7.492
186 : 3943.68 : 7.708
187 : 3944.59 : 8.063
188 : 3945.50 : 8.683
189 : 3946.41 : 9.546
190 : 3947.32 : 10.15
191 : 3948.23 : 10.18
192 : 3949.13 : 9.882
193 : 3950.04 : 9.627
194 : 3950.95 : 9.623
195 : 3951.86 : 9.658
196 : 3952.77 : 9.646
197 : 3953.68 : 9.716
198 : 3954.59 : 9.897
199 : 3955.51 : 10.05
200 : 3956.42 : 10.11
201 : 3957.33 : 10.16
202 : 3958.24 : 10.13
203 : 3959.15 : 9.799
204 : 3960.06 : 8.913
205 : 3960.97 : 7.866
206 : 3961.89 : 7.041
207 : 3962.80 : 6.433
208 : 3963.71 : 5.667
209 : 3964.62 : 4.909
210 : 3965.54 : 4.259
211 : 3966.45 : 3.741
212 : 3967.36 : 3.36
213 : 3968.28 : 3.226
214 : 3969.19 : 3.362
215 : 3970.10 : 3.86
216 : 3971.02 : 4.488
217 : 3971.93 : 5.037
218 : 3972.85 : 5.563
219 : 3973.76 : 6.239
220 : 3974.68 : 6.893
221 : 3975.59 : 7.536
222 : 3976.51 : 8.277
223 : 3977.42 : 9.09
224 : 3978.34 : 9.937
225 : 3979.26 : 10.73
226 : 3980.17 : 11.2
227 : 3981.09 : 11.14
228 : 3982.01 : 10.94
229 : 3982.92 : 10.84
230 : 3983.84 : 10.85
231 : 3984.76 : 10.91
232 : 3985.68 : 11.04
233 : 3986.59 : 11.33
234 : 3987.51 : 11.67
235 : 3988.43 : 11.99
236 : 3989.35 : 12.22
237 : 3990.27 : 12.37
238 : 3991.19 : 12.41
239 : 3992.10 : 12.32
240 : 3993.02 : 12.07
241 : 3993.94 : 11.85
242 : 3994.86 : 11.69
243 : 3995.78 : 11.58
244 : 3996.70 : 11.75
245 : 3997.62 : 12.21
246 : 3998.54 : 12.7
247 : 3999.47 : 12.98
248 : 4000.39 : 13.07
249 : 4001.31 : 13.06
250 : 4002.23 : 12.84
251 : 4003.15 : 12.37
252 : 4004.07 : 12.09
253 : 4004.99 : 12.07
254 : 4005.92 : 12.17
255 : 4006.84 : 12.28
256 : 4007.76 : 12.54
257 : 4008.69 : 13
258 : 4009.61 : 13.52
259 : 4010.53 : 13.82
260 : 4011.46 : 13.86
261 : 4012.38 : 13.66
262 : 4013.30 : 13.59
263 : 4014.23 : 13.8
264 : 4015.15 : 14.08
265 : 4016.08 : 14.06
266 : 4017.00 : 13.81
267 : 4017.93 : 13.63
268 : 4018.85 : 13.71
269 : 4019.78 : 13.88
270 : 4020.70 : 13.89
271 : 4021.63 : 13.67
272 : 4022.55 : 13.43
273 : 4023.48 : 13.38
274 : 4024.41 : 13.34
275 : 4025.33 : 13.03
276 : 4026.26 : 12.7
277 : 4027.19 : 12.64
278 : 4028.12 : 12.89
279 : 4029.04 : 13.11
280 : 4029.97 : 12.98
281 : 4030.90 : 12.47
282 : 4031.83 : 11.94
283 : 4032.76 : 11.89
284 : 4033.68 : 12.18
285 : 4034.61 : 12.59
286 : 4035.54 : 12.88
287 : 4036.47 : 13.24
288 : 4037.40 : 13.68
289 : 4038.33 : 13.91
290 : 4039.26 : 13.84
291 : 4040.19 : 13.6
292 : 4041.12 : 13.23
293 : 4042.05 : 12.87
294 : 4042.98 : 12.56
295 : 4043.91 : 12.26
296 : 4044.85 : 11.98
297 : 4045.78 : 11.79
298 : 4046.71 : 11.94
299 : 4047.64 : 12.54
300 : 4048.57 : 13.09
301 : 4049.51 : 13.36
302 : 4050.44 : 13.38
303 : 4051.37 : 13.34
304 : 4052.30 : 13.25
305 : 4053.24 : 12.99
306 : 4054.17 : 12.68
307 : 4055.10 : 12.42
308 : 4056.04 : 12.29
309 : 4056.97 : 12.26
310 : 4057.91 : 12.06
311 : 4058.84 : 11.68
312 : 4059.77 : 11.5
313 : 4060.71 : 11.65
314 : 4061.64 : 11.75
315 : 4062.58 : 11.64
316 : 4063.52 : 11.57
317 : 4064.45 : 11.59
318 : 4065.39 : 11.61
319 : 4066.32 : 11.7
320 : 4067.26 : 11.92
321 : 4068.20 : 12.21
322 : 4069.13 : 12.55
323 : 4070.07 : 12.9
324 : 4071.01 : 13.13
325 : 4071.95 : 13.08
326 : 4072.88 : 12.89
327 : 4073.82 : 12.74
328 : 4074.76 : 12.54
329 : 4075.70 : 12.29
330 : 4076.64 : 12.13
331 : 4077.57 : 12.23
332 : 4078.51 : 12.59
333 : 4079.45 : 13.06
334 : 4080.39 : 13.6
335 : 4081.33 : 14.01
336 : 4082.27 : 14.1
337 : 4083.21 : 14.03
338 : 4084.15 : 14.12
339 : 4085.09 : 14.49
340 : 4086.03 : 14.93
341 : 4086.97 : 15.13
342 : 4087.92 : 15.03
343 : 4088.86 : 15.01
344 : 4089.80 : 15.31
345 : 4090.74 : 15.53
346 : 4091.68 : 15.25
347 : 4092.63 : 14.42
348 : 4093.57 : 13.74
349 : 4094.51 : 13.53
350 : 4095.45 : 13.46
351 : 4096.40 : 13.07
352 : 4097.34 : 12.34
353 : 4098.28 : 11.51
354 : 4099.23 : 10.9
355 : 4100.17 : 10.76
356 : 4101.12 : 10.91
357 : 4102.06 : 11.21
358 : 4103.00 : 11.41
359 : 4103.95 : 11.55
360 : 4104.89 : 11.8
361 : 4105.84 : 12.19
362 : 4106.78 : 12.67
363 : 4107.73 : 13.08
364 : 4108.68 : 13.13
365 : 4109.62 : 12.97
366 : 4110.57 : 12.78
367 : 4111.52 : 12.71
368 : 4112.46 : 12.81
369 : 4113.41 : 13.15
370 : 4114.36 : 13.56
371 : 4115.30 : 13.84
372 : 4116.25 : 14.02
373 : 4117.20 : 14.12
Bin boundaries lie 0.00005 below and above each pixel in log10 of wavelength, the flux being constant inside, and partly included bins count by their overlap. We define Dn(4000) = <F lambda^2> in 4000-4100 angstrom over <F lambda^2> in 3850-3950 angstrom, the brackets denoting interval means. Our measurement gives 1.88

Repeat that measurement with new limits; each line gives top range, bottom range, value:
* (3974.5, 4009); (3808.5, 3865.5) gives 1.94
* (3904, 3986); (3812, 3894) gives 1.20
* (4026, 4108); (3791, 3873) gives 2.15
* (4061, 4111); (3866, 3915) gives 1.73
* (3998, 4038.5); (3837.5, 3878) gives 2.11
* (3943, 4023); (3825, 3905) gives 1.57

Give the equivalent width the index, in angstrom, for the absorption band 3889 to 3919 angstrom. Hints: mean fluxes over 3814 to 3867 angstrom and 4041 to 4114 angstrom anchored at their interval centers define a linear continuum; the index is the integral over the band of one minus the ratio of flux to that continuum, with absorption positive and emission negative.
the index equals -4.1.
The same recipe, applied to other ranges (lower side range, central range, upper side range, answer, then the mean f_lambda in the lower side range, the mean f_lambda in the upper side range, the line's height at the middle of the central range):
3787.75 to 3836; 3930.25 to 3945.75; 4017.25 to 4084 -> 7.7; 6.86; 12.8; 9.98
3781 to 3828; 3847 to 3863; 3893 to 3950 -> 2.0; 7.41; 7.73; 7.55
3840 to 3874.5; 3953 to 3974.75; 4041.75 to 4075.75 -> 6.7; 6.8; 12.4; 9.75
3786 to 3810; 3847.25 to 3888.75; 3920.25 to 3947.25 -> -1.4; 7.5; 5.99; 6.72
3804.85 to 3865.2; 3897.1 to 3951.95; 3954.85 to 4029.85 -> 6.8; 6.52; 10.7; 8.92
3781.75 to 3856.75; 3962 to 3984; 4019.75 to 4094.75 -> 8.0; 6.91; 13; 10.9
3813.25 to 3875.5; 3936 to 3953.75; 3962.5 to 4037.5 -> 3.2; 6.46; 11.1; 9.44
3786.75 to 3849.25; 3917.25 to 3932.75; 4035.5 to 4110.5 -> 4.2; 6.73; 12.8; 9.29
